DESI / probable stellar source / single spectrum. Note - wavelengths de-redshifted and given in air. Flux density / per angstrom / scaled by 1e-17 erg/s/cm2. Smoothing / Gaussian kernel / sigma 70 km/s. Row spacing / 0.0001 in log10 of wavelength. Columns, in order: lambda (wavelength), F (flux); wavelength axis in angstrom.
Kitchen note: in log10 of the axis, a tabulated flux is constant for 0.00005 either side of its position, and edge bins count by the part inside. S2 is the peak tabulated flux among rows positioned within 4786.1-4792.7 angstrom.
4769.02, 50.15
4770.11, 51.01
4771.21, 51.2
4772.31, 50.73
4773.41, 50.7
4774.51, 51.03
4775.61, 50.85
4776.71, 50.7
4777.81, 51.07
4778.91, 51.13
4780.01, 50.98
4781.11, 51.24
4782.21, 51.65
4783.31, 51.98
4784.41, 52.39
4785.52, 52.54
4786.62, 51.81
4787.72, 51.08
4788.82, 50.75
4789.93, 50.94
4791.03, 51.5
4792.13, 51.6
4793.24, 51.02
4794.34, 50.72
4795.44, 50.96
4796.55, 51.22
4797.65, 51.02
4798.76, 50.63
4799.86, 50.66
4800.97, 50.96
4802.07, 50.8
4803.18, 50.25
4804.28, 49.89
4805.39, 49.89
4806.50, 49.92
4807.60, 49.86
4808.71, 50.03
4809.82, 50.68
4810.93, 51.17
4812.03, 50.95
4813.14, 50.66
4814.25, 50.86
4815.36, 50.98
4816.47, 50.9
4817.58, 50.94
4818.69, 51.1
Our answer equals 51.81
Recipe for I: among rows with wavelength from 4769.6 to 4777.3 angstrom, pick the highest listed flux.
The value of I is 51.2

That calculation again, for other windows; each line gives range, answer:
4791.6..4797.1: 51.6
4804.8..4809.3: 50.03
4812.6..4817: 50.98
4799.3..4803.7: 50.96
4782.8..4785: 52.39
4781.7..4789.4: 52.54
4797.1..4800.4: 51.02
